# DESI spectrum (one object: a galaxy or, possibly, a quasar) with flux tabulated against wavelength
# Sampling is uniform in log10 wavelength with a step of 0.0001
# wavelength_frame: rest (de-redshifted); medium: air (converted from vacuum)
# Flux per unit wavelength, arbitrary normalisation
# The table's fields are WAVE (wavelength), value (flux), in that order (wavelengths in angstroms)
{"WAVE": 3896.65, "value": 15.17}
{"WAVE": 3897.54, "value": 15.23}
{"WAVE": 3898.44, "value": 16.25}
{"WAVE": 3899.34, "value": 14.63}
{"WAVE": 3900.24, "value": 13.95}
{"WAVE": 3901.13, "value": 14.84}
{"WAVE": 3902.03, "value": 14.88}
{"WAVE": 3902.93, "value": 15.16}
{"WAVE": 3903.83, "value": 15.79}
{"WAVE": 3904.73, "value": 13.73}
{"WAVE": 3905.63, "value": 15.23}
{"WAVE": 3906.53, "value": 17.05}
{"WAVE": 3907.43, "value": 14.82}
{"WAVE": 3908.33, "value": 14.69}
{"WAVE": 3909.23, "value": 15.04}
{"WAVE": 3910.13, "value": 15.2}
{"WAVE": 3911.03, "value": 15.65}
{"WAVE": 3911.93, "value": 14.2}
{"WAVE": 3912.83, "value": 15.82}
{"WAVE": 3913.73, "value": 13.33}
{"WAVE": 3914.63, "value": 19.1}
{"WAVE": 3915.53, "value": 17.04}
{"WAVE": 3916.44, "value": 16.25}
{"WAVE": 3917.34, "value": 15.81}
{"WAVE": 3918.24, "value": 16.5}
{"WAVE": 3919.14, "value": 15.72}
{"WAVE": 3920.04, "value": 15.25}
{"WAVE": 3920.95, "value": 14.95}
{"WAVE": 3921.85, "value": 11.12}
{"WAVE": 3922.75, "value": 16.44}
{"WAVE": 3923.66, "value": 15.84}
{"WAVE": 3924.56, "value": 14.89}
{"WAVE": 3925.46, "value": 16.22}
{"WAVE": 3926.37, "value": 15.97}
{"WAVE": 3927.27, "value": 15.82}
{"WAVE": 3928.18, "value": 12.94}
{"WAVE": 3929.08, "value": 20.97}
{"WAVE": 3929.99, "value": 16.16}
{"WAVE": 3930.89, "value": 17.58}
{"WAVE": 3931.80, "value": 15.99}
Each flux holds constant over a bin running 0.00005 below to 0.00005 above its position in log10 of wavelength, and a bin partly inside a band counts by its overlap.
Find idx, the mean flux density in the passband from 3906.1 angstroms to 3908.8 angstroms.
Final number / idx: 15.5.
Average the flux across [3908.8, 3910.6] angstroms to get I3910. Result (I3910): 15.1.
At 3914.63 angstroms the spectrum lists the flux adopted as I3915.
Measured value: 19.1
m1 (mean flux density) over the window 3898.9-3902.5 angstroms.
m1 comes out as 14.6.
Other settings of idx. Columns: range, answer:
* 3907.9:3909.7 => 14.9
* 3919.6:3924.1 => 14.7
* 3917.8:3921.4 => 15.6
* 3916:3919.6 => 16.1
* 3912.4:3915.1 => 16.1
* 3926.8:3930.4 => 16.5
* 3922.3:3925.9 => 15.9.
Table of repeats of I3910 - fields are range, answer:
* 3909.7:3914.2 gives 14.9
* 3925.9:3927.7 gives 15.9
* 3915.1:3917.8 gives 16.3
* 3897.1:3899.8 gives 15.3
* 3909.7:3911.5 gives 15.4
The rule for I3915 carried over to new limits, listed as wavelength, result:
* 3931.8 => 15.99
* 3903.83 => 15.79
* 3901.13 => 14.84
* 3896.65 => 15.17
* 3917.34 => 15.81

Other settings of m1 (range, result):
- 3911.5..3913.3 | 15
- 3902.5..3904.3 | 15.4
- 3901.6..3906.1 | 15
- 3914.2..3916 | 18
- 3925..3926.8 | 16.1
